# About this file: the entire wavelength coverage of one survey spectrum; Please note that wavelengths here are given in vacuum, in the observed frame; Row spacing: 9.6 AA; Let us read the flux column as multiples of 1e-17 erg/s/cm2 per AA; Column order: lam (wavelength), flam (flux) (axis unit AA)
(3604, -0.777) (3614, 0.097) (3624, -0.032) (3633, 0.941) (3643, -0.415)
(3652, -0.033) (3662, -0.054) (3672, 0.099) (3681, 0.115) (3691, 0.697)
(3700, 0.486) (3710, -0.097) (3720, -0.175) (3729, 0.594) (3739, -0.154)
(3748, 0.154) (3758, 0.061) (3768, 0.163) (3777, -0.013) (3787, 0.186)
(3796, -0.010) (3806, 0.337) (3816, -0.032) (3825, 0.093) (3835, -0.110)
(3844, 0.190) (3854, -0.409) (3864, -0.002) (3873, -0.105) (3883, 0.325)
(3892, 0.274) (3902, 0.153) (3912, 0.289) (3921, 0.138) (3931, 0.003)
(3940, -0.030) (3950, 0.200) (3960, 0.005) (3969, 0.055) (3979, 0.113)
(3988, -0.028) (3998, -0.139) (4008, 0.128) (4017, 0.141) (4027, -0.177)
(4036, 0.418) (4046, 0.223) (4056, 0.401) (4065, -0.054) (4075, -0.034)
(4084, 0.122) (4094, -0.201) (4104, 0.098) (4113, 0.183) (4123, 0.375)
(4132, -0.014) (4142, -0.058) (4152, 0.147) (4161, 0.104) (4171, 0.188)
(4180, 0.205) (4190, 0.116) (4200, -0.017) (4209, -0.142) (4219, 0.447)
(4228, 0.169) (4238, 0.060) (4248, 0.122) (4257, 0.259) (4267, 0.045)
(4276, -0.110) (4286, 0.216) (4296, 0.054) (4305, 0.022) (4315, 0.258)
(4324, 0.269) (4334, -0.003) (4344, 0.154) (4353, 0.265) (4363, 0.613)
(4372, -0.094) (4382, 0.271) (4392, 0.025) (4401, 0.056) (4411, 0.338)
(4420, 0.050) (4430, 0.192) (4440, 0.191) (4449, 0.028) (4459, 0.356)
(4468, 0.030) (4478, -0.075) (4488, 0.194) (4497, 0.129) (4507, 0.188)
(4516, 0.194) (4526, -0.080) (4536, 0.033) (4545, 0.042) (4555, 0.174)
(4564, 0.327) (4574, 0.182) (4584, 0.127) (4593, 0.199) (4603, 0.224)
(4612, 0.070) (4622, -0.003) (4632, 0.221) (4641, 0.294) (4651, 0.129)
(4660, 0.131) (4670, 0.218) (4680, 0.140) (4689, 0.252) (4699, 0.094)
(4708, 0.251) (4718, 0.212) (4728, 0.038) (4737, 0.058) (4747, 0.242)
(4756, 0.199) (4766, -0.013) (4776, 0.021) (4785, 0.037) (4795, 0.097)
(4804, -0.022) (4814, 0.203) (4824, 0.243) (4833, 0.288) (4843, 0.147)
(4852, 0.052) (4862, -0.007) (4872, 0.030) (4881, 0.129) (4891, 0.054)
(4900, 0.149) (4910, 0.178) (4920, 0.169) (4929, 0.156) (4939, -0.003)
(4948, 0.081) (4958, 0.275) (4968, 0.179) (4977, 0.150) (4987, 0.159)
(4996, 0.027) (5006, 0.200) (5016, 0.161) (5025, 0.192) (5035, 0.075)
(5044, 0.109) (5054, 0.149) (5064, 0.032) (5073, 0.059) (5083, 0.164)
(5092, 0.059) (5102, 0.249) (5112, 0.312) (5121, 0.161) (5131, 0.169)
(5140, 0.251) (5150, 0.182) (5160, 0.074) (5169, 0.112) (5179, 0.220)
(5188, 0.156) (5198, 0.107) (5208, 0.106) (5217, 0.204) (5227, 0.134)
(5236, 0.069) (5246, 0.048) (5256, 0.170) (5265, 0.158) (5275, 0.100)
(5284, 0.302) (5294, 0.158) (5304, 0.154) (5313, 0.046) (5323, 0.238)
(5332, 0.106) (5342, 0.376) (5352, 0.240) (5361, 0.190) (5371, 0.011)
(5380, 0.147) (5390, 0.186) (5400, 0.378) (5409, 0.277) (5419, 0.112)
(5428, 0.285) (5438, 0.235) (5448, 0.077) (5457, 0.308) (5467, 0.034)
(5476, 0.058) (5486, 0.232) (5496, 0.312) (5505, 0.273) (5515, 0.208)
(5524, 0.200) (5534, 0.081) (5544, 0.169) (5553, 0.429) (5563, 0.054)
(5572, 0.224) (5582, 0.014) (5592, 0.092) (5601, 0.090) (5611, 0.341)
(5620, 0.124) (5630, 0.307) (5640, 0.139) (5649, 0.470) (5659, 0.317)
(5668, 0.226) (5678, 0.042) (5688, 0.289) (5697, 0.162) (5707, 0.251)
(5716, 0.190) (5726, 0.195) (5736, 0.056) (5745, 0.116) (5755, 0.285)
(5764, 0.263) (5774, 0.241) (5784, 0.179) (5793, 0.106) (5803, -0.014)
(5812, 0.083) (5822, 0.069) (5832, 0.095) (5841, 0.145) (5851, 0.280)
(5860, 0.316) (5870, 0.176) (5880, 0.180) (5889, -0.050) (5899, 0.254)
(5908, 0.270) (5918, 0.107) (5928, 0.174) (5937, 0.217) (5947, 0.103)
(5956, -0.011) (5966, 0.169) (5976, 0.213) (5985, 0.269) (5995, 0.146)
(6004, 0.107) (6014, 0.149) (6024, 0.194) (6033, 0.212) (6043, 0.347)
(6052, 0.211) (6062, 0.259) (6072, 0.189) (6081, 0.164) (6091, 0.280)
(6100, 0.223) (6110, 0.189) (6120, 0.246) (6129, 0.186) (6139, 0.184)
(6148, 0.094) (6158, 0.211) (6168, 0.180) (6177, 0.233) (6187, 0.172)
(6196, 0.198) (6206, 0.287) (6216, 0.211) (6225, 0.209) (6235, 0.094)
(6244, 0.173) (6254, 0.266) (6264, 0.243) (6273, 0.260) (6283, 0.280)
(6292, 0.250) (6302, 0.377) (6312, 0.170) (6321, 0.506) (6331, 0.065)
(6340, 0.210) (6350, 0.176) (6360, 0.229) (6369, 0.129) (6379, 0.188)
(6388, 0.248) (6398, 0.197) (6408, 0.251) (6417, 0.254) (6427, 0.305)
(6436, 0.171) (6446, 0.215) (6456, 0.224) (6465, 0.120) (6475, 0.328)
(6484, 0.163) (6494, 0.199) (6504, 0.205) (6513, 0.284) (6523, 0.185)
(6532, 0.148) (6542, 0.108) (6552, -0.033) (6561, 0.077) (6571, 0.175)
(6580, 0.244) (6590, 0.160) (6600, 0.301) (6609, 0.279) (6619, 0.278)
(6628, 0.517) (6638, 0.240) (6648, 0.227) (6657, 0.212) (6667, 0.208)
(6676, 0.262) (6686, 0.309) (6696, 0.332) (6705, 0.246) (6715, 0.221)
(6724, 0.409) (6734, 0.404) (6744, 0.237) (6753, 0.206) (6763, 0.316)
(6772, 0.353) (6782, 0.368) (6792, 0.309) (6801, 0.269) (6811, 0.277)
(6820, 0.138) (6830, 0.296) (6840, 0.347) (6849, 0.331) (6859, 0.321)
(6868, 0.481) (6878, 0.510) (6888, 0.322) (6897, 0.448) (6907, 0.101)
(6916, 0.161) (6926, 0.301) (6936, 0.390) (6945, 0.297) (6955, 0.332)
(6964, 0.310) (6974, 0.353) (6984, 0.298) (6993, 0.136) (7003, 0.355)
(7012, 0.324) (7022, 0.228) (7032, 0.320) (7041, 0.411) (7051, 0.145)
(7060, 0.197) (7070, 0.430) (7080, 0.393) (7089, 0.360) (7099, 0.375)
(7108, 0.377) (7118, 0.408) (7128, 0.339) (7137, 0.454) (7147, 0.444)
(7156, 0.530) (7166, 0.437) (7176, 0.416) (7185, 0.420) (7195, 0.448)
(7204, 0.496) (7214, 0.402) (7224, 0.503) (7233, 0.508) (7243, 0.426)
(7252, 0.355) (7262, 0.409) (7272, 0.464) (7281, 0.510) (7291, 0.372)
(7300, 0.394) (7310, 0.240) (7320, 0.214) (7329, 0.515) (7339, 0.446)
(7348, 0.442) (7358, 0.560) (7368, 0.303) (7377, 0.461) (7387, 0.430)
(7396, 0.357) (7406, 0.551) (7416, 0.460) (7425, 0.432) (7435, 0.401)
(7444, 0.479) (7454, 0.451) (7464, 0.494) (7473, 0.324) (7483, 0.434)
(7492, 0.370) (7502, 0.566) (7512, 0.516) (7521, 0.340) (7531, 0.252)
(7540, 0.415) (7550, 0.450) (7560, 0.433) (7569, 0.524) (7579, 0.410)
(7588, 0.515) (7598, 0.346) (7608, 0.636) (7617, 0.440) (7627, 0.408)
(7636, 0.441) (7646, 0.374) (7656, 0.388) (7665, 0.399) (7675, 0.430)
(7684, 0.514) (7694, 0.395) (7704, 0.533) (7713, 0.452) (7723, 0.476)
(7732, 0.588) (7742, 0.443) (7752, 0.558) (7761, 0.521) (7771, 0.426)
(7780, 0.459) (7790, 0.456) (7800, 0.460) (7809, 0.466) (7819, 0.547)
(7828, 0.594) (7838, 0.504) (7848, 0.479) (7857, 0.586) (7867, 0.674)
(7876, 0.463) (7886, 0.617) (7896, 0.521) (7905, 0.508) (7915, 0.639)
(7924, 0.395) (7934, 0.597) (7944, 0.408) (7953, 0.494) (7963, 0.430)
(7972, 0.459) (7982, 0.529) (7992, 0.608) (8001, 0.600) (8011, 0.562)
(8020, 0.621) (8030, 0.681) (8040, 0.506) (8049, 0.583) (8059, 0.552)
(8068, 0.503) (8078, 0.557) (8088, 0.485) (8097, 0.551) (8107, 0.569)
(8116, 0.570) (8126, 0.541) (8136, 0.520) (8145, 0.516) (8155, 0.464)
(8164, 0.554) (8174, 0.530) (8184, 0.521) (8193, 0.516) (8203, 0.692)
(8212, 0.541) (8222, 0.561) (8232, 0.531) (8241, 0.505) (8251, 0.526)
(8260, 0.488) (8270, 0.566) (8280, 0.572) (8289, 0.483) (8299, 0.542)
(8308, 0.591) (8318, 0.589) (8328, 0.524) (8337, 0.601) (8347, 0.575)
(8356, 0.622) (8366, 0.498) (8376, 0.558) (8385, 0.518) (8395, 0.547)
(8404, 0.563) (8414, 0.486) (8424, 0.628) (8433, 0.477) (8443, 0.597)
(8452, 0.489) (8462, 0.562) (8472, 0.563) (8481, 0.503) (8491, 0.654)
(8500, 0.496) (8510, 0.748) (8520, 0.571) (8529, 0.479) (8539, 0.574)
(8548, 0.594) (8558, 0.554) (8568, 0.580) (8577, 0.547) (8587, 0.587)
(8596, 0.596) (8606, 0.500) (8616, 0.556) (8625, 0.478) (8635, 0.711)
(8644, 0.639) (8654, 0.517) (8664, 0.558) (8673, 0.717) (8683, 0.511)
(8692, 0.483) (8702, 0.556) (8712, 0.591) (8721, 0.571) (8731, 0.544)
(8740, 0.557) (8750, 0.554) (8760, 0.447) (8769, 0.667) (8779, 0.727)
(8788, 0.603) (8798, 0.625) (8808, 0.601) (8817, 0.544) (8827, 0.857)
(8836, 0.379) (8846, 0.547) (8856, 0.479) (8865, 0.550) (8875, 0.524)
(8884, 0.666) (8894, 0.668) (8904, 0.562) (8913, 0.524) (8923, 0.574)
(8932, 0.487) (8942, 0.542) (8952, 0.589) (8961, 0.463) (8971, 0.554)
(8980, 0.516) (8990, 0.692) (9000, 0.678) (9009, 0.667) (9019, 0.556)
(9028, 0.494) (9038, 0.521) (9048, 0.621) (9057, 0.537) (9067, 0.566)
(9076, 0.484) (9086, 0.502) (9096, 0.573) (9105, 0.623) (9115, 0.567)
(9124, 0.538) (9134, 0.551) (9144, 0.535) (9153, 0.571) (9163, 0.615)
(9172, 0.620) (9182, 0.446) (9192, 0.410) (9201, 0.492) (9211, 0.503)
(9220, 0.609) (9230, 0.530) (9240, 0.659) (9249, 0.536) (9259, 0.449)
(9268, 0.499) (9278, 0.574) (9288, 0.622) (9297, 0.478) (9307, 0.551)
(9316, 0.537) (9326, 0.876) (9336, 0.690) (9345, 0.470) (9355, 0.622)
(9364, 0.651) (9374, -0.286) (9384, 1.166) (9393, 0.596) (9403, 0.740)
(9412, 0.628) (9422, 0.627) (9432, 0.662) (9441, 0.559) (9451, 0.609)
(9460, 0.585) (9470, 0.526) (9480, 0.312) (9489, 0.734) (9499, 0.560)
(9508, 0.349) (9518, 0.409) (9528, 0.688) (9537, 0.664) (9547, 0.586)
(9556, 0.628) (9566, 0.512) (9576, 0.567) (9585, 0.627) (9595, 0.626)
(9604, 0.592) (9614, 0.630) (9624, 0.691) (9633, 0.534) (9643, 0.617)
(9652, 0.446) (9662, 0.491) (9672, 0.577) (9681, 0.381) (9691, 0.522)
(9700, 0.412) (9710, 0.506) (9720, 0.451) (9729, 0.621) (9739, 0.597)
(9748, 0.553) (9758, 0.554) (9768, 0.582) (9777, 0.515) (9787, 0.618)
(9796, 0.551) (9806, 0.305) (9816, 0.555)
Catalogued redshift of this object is 0.78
